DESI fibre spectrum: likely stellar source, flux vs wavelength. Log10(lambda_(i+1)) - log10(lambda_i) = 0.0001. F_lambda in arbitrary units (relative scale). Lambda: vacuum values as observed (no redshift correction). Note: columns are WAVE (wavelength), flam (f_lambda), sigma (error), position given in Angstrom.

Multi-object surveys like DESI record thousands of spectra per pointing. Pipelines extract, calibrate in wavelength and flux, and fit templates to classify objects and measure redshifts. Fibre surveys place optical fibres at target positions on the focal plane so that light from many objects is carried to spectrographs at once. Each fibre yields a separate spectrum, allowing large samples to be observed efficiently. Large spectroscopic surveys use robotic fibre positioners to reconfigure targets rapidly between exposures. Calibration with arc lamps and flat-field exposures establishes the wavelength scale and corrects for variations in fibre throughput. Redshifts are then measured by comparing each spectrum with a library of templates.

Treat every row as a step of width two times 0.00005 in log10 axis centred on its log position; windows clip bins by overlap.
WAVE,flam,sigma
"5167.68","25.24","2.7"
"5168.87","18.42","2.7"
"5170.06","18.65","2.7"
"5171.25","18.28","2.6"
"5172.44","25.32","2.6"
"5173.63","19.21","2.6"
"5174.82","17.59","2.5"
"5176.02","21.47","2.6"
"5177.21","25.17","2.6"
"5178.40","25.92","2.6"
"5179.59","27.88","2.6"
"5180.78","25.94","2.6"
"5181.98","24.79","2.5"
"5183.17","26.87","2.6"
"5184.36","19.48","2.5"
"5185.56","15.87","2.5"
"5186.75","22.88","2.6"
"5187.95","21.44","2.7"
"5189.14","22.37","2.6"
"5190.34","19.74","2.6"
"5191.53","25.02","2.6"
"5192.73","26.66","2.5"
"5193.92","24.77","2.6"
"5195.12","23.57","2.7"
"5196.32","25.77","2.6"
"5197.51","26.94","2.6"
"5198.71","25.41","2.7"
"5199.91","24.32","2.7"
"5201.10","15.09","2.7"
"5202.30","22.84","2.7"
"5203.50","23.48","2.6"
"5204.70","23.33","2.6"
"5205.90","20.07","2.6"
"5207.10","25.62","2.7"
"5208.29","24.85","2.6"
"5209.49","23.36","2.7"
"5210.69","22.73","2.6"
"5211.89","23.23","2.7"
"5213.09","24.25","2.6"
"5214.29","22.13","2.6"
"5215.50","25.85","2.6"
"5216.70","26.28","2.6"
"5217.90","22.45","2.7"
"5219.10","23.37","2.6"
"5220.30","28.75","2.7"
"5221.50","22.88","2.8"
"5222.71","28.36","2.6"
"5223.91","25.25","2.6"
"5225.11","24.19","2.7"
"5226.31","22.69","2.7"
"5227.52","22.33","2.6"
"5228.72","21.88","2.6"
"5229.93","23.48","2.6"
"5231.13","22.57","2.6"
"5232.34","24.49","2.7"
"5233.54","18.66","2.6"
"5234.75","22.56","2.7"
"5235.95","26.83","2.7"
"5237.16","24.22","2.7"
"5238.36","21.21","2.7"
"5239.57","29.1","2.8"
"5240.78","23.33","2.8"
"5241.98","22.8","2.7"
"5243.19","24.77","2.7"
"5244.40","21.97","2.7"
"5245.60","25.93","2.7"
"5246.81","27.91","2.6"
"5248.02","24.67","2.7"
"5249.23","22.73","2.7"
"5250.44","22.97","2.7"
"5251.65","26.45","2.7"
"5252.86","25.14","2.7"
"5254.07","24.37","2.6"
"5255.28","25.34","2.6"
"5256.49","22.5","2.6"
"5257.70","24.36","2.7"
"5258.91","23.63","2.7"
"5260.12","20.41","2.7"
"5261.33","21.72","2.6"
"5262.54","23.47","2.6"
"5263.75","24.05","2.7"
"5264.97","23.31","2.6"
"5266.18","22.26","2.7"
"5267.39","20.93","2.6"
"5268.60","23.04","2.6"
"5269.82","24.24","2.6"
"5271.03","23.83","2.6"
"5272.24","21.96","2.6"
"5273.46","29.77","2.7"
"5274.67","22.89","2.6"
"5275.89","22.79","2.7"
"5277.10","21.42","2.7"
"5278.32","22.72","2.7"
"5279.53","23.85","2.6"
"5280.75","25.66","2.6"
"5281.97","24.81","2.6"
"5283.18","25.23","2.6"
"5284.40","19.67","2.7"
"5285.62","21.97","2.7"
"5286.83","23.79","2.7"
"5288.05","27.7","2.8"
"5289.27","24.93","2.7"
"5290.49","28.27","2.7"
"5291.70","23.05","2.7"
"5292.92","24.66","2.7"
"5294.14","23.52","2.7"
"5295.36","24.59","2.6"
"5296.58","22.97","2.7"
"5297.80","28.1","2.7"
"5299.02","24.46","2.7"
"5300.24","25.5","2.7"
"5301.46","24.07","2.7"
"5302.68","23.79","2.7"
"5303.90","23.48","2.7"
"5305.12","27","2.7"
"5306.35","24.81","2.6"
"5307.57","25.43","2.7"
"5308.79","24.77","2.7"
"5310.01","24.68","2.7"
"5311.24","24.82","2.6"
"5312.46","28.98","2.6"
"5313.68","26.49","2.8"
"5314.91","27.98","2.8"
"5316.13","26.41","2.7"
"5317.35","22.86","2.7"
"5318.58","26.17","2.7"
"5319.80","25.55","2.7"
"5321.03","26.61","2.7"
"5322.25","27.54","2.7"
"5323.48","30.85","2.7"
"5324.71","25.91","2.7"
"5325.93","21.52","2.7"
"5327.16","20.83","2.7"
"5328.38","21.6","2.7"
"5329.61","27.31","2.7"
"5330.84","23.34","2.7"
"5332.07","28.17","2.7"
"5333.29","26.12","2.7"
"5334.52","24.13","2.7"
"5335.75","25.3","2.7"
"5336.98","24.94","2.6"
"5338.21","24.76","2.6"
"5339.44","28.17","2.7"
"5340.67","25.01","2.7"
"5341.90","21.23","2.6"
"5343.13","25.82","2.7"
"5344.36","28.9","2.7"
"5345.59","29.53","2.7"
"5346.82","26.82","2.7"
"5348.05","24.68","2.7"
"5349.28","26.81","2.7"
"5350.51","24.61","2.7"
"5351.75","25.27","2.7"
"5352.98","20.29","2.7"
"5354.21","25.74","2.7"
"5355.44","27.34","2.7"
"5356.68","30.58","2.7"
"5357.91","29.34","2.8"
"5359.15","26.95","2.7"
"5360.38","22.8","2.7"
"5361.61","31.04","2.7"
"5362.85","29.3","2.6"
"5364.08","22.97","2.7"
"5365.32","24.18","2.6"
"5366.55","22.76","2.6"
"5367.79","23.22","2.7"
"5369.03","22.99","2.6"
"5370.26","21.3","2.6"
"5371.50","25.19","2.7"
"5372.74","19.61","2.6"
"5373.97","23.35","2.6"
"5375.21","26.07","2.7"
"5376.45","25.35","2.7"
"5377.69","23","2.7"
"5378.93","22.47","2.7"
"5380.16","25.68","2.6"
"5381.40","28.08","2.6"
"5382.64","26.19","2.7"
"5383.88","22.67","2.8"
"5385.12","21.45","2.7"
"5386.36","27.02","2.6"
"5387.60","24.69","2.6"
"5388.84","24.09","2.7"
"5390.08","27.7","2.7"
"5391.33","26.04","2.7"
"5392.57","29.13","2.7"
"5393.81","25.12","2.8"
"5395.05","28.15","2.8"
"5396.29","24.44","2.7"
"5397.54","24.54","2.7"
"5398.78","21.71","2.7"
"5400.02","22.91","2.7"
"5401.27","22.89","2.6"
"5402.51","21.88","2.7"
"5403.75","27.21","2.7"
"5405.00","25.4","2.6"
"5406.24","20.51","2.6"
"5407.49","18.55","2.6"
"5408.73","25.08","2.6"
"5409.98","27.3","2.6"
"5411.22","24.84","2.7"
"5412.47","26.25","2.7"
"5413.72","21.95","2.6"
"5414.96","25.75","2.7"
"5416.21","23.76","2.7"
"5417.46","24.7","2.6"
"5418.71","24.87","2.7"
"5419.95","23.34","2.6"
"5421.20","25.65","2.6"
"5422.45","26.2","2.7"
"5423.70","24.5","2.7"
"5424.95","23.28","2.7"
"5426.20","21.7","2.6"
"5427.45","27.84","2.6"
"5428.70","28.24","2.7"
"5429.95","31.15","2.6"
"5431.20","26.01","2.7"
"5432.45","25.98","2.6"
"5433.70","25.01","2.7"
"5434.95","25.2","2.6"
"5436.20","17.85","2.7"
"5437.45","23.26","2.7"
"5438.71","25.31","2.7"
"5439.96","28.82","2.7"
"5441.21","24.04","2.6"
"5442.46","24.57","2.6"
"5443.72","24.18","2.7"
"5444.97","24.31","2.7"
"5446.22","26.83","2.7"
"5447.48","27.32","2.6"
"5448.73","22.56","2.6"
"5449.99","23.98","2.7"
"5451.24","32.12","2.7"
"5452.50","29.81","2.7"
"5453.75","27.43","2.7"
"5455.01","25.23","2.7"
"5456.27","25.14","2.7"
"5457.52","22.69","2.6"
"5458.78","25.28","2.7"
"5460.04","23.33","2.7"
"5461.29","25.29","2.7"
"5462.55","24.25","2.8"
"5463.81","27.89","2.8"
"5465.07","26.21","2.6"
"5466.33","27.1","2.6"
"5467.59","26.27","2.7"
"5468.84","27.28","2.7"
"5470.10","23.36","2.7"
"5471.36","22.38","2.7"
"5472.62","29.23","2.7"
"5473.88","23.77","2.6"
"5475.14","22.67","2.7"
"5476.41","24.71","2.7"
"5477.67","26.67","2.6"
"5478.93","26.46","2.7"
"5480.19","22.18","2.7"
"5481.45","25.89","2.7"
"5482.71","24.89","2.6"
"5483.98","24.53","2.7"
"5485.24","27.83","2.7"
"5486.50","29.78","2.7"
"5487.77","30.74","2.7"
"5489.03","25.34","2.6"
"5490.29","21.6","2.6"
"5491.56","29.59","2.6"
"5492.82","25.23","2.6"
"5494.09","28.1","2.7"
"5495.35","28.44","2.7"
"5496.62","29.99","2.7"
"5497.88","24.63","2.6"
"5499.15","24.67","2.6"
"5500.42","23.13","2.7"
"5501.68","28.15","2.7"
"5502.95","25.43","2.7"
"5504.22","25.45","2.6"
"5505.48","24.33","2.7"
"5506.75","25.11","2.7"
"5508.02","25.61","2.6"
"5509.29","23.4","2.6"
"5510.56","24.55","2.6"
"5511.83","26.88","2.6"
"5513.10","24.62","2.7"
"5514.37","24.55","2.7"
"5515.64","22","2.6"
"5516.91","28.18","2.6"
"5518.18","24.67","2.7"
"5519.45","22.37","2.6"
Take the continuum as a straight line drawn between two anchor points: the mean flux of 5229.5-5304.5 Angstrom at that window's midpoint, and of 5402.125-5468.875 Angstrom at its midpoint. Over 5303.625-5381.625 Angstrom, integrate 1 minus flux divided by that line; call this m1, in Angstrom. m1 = -2.8 Angstrom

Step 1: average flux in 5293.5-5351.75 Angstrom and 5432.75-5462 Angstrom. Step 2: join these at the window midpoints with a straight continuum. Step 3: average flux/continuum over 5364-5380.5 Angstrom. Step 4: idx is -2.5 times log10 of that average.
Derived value 0.09 mag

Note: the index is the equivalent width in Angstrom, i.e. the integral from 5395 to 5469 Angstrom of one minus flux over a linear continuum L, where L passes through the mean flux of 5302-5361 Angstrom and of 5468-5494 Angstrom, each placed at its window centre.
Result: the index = 2.0 Angstrom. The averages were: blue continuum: 25.7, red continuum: 25.8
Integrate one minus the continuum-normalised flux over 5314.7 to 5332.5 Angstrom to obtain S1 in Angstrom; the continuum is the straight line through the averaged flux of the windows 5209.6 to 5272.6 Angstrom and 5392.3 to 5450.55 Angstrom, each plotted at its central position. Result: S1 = -0.9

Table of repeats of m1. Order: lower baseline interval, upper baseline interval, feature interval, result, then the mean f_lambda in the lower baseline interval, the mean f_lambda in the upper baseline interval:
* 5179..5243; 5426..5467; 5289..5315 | -0.8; 23.7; 25.7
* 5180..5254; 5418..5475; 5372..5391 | 0.3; 23.8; 25.4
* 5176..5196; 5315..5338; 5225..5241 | 0.5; 23.6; 25.3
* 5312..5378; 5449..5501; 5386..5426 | 1.6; 25.4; 26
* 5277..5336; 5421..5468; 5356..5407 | 0.9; 25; 25.6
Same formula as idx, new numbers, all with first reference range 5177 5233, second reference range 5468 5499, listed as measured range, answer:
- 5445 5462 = -0.003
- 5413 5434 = 0.011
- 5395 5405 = 0.057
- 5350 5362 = -0.056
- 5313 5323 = -0.069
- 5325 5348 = -0.016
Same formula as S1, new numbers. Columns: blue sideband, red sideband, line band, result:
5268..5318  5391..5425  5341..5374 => -1.0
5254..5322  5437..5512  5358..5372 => 0.0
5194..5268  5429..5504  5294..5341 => -1.6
